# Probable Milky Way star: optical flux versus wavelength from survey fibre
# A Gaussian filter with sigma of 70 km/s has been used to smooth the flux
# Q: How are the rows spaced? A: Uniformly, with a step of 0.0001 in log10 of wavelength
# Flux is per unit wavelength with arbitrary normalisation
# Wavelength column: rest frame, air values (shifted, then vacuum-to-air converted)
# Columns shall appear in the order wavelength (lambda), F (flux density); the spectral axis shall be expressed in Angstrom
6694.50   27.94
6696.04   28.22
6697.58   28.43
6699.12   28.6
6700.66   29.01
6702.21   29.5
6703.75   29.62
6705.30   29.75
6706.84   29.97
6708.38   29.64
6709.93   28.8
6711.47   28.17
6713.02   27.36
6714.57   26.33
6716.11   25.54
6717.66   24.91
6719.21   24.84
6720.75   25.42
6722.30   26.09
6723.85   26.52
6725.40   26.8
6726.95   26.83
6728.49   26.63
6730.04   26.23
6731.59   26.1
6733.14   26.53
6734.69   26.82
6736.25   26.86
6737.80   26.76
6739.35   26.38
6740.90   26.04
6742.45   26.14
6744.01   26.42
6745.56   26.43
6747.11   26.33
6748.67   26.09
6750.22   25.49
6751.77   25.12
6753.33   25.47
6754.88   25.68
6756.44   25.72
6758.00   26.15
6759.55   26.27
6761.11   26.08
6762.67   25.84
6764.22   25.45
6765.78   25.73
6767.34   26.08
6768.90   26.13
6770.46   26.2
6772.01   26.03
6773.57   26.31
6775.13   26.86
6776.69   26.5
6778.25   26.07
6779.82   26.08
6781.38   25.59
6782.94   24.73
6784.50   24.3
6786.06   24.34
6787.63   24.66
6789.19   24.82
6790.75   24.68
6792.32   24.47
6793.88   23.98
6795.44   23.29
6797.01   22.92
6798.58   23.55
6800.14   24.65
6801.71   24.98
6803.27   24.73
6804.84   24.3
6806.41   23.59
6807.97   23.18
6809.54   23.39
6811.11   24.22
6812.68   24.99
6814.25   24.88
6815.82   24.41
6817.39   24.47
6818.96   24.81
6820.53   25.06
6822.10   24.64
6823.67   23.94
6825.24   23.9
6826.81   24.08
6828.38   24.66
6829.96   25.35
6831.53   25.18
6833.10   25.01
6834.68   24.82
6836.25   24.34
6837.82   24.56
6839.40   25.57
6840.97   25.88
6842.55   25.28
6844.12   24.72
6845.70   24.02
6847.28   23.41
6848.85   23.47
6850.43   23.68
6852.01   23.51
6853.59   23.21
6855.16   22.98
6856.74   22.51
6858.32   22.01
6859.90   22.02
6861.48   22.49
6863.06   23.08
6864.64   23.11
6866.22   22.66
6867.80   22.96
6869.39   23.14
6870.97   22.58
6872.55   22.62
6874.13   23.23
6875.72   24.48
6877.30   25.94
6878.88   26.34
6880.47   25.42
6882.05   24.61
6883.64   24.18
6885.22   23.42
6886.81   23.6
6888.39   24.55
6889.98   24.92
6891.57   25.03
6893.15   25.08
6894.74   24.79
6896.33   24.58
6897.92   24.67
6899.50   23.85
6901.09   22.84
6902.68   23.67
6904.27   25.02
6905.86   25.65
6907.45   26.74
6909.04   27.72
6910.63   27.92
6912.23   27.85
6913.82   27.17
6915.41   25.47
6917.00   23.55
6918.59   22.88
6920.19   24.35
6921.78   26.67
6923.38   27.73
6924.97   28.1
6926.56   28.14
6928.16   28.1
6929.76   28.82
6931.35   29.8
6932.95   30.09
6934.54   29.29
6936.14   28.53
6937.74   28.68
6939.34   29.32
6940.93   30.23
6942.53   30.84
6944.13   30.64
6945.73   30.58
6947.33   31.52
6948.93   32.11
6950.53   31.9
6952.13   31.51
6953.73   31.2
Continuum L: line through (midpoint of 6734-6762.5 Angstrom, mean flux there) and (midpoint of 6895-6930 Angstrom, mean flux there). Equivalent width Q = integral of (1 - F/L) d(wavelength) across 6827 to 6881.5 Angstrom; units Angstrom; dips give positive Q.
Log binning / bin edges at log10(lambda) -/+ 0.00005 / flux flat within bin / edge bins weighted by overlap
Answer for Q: 4.3 Angstrom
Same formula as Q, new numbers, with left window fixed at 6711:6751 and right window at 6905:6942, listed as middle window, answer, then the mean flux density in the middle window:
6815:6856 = 3.87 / 24.4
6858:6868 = 1.66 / 22.6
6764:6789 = 0.86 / 25.7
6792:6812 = 2.11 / 23.9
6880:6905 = 2.71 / 24.4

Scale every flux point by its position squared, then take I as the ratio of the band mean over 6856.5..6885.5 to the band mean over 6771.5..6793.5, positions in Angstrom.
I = 0.95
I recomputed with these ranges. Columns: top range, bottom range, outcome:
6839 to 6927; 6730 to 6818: 1.00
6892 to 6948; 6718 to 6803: 1.11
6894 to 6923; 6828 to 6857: 1.06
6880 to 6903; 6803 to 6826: 1.03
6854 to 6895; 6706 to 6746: 0.93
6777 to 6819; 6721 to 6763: 0.95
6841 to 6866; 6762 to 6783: 0.92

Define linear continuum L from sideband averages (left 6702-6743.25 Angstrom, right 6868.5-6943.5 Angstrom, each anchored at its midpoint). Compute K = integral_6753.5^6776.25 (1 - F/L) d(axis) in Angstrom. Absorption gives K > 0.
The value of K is 0.65 Angstrom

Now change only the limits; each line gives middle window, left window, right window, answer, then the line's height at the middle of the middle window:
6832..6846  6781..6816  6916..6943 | 0.2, 25.4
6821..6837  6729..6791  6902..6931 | 1.0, 26.2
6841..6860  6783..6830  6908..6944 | 1.5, 25.6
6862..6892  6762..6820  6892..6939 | 2.3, 26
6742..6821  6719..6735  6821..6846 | 1.1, 25.5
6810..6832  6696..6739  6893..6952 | 2.3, 27.4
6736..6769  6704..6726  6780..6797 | -0.3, 25.8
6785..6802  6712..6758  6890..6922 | 1.1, 25.8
